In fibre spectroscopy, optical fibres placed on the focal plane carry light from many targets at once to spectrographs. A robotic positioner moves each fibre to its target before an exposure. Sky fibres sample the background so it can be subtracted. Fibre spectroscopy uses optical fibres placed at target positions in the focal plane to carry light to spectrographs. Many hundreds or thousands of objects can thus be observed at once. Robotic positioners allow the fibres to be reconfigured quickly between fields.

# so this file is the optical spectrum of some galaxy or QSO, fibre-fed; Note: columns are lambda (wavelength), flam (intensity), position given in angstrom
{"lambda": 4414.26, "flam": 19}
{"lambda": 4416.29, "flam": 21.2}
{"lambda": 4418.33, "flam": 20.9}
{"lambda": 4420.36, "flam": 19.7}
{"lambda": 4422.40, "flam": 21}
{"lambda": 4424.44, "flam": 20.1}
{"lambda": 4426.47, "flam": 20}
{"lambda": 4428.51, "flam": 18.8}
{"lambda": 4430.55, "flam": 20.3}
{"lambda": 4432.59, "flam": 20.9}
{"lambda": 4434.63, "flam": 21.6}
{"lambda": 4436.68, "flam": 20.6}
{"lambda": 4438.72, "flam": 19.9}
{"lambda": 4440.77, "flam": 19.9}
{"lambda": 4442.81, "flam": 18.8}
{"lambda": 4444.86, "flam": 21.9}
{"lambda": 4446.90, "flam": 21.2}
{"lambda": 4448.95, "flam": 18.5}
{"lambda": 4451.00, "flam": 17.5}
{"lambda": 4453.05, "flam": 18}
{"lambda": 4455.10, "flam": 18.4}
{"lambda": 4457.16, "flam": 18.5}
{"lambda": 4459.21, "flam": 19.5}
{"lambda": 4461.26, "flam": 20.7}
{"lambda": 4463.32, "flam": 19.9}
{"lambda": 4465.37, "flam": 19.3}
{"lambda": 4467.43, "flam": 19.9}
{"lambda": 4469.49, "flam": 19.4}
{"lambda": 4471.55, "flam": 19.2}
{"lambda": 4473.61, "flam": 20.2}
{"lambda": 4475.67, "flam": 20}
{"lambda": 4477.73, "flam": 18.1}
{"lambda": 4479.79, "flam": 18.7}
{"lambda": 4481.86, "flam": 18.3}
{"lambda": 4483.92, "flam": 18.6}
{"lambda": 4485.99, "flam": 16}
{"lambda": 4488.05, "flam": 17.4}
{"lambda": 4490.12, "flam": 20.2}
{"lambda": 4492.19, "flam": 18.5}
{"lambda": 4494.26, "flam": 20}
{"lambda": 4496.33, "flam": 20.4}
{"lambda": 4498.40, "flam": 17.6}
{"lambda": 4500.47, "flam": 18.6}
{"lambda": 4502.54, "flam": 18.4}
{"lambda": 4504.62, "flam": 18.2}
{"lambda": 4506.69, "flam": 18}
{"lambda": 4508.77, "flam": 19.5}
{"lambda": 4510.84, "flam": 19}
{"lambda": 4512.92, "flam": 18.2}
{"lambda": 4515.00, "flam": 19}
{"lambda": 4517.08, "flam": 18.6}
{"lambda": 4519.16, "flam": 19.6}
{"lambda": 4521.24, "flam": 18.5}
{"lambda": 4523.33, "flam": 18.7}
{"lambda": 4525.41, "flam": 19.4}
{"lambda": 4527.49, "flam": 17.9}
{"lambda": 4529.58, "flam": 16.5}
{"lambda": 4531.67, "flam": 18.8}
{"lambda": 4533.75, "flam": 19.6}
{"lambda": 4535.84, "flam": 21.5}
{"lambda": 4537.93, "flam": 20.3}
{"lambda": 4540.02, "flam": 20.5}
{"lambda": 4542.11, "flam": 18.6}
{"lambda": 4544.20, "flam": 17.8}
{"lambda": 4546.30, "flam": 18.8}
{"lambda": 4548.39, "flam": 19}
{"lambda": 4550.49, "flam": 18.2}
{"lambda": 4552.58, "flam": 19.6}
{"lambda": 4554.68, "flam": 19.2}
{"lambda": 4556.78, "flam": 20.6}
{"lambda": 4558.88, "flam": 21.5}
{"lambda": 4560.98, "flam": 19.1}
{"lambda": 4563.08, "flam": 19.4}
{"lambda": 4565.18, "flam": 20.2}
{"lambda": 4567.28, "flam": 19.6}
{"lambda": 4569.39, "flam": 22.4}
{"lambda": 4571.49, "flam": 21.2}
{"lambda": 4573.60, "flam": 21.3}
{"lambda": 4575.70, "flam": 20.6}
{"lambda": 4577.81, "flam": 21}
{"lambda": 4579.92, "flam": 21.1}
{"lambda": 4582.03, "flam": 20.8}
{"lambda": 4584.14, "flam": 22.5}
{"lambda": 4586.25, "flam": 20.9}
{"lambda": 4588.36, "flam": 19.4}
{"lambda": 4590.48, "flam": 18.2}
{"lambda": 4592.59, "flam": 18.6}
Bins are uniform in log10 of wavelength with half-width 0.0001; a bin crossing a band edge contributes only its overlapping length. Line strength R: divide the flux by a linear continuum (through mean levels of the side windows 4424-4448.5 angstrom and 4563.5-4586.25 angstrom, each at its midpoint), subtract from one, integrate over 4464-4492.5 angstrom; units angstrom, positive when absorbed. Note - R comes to 2.3 angstrom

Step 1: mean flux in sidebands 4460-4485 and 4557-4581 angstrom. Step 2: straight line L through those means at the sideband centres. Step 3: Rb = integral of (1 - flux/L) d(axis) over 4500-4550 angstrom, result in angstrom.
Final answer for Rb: 3.0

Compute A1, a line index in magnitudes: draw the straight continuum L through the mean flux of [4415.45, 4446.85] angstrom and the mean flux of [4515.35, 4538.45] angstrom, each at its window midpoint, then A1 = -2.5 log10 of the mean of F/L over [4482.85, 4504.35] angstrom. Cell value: 0.05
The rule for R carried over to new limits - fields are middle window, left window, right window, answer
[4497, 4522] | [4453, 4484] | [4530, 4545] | 1.0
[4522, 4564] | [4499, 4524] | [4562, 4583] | 1.1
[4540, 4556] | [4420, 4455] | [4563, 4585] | 1.4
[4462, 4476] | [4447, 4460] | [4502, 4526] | -0.8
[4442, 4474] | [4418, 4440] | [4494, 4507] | 0.4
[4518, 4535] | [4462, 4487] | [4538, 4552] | 0.3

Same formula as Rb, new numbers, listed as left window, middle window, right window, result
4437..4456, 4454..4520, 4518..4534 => 0.18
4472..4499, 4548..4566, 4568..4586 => 0.95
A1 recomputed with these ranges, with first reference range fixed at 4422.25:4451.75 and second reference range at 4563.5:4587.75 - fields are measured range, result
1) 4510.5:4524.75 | 0.10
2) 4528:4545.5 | 0.09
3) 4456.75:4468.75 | 0.03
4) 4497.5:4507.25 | 0.13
